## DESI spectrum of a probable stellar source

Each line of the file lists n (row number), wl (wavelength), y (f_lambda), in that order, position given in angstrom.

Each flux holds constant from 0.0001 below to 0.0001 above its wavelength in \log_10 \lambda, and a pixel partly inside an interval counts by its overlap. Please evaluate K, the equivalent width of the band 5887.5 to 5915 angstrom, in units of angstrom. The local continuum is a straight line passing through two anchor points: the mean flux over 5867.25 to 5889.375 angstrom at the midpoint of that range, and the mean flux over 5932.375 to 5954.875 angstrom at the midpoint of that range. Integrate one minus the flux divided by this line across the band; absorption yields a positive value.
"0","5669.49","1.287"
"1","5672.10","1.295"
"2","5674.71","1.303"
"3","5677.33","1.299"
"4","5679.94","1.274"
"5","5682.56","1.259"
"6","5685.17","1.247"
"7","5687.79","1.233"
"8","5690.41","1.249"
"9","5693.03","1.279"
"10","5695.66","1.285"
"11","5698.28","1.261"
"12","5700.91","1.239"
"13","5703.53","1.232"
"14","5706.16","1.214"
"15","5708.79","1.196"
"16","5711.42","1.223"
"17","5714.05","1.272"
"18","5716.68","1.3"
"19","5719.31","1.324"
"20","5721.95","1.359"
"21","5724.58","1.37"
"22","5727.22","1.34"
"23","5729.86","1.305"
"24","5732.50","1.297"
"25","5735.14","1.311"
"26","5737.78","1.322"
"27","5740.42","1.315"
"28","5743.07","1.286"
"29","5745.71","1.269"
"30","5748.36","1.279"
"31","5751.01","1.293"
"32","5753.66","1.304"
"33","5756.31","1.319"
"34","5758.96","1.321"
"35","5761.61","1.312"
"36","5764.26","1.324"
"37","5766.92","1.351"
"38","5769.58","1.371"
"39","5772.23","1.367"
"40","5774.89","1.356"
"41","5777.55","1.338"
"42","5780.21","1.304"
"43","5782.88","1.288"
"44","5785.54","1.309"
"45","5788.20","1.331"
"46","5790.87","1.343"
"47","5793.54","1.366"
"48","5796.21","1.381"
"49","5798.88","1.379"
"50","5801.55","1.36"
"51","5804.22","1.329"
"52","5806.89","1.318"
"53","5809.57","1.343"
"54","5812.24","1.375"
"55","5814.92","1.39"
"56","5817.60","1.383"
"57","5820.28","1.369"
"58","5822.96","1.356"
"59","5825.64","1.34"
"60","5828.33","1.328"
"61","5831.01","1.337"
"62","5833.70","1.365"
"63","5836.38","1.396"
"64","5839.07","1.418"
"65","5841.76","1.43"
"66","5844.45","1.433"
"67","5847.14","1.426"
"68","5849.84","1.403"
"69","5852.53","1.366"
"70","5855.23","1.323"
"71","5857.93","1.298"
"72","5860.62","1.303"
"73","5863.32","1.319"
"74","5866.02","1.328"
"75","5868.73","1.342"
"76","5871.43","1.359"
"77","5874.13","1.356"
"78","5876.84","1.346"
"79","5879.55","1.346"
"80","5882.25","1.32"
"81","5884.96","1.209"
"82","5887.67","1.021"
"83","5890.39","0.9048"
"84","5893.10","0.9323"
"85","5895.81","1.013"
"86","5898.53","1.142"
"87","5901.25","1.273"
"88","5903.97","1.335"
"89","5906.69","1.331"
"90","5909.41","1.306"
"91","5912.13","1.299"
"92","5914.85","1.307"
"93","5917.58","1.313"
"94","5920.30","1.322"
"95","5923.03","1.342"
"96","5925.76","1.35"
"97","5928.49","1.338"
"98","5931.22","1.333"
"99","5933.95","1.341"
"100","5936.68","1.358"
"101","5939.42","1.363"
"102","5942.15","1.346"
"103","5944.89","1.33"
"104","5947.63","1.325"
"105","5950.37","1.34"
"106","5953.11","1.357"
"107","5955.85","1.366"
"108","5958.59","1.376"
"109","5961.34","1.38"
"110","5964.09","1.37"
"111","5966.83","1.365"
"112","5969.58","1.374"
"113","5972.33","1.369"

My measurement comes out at 2.84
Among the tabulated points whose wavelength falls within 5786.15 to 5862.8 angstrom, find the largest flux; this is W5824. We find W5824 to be 1.433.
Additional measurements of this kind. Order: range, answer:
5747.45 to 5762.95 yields 1.321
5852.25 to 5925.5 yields 1.366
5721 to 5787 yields 1.371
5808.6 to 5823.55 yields 1.39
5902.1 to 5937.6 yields 1.358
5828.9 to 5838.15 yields 1.396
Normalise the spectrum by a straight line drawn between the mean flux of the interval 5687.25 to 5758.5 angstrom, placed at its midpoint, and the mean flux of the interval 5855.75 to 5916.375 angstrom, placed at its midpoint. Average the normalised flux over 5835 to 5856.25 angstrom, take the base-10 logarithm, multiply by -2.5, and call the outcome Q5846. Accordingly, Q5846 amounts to -0.12 mag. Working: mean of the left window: 1.29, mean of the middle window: 1.4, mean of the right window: 1.25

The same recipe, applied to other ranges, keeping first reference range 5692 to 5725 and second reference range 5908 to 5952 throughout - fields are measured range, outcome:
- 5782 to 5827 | -0.04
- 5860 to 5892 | 0.05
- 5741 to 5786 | -0.03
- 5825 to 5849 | -0.07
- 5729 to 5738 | -0.03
